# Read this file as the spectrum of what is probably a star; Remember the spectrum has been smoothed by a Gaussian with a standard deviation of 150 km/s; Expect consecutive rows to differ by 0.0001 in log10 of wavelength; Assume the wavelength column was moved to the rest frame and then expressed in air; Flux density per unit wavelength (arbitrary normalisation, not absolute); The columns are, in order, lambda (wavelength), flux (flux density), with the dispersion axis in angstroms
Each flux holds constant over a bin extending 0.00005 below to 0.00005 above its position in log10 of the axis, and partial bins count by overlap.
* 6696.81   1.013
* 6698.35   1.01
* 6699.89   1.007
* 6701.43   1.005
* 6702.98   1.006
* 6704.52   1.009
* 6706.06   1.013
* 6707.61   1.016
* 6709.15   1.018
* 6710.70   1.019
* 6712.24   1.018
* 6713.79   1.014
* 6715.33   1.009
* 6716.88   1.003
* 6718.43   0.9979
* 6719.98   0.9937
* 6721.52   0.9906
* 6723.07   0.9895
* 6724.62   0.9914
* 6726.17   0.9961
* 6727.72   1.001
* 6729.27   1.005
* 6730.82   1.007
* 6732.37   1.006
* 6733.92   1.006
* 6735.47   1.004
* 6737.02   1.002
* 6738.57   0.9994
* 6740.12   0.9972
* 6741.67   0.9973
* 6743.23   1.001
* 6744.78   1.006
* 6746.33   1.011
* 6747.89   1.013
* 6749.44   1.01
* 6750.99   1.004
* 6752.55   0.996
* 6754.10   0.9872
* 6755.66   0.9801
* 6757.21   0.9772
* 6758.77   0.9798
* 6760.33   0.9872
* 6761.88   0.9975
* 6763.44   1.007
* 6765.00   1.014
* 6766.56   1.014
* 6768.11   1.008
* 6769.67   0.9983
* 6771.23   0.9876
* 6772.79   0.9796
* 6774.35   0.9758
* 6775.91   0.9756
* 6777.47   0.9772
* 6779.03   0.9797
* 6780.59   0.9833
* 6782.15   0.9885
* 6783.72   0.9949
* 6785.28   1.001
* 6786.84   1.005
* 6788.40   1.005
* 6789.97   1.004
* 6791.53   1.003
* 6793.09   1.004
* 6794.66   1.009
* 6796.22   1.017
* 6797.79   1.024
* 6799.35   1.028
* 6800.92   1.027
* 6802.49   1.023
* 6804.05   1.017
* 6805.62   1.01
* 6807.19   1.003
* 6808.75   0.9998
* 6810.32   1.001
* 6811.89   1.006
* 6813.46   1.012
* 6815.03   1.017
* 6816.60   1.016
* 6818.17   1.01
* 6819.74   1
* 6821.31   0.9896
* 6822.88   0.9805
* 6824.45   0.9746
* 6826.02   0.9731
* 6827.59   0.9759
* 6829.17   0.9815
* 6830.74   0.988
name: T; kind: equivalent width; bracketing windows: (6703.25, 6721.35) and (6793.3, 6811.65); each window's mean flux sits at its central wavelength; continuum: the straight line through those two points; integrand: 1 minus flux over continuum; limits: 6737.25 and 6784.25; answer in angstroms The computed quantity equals 0.8 angstroms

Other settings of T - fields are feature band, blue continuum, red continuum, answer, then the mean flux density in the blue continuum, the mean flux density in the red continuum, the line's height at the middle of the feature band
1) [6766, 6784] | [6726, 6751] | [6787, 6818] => 0.36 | 1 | 1.01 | 1.01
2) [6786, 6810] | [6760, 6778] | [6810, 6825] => -0.32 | 0.994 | 1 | 0.998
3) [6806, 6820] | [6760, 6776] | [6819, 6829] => -0.32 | 0.996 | 0.982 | 0.985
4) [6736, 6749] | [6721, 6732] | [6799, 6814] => -0.05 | 0.997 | 1.01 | 1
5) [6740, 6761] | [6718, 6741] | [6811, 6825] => 0.07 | 0.999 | 1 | 1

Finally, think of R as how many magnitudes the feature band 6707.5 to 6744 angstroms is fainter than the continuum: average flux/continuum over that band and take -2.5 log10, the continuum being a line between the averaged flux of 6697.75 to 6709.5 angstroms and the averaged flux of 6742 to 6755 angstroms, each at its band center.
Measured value 0.00 mag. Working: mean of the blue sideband 1.01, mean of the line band 1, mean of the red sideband 1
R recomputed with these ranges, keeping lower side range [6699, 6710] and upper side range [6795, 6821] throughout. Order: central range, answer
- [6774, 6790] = 0.02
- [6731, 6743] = 0.01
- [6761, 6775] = 0.01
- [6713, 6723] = 0.01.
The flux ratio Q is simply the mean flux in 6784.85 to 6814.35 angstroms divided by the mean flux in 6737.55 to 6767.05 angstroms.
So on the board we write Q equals 1.01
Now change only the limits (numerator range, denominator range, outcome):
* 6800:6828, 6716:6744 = 1.00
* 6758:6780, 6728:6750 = 0.99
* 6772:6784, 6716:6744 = 0.98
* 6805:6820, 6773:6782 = 1.03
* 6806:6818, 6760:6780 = 1.02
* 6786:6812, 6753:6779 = 1.02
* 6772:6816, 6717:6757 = 1.00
